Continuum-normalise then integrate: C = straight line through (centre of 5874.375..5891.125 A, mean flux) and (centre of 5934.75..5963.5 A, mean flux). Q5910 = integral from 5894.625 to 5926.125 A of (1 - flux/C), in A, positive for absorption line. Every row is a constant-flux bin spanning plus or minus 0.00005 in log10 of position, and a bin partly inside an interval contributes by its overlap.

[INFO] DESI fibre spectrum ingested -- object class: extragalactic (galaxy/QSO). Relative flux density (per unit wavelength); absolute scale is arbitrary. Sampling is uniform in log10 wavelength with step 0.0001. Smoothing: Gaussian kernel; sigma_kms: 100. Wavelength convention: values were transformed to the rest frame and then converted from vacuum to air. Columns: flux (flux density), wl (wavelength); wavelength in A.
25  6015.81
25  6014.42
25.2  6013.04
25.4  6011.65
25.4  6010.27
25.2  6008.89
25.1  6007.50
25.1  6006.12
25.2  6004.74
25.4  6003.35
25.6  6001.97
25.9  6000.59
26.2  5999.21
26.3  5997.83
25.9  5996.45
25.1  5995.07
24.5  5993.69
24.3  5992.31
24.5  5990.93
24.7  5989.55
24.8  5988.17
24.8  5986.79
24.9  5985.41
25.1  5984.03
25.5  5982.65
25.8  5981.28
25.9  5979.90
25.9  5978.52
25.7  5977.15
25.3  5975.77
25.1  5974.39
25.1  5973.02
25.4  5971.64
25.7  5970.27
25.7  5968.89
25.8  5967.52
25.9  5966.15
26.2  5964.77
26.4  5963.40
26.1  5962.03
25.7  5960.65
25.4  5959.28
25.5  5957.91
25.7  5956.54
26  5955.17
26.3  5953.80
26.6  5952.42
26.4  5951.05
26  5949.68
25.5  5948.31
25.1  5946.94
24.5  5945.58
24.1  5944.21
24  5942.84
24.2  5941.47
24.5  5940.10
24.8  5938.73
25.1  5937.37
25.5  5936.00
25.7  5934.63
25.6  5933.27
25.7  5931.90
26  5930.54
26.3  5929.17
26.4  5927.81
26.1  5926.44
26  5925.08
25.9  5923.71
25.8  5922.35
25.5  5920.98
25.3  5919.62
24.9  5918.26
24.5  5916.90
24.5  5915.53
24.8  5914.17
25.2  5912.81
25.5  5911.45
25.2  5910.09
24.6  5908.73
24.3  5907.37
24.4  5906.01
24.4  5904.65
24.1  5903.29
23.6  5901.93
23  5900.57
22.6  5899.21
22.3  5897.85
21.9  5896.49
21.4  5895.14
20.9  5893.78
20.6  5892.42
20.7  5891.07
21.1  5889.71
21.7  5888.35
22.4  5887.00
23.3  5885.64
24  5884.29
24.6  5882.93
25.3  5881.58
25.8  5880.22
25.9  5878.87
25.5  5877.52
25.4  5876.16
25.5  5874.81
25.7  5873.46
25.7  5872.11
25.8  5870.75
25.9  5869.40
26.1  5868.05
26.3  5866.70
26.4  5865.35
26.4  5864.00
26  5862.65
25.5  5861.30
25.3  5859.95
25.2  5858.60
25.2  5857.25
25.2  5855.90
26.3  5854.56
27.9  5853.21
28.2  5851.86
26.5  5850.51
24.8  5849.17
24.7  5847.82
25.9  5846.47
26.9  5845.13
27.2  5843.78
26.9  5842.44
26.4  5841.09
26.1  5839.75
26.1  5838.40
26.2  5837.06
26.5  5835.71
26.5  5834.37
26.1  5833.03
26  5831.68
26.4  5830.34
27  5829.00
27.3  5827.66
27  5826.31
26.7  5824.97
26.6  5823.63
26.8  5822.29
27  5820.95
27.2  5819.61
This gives 0.3 A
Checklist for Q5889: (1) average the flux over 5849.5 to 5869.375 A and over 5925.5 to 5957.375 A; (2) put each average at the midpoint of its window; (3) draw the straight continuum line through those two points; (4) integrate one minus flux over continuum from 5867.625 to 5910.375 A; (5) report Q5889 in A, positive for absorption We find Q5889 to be 3.4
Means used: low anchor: 26.2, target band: 23.8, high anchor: 25.5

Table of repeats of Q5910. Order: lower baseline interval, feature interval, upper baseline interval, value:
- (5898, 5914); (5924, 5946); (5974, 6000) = -0.63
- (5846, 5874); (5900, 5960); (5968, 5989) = 0.96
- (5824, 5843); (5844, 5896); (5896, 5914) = 0.69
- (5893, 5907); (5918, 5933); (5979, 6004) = -1.46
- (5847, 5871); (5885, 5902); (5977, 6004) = 2.58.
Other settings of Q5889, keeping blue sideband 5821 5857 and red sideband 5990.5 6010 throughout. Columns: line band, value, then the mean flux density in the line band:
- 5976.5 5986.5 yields 0.0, 25.5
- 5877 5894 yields 1.9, 23.3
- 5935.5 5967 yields 0.3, 25.5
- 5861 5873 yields 0.1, 26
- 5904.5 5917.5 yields 0.6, 24.8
